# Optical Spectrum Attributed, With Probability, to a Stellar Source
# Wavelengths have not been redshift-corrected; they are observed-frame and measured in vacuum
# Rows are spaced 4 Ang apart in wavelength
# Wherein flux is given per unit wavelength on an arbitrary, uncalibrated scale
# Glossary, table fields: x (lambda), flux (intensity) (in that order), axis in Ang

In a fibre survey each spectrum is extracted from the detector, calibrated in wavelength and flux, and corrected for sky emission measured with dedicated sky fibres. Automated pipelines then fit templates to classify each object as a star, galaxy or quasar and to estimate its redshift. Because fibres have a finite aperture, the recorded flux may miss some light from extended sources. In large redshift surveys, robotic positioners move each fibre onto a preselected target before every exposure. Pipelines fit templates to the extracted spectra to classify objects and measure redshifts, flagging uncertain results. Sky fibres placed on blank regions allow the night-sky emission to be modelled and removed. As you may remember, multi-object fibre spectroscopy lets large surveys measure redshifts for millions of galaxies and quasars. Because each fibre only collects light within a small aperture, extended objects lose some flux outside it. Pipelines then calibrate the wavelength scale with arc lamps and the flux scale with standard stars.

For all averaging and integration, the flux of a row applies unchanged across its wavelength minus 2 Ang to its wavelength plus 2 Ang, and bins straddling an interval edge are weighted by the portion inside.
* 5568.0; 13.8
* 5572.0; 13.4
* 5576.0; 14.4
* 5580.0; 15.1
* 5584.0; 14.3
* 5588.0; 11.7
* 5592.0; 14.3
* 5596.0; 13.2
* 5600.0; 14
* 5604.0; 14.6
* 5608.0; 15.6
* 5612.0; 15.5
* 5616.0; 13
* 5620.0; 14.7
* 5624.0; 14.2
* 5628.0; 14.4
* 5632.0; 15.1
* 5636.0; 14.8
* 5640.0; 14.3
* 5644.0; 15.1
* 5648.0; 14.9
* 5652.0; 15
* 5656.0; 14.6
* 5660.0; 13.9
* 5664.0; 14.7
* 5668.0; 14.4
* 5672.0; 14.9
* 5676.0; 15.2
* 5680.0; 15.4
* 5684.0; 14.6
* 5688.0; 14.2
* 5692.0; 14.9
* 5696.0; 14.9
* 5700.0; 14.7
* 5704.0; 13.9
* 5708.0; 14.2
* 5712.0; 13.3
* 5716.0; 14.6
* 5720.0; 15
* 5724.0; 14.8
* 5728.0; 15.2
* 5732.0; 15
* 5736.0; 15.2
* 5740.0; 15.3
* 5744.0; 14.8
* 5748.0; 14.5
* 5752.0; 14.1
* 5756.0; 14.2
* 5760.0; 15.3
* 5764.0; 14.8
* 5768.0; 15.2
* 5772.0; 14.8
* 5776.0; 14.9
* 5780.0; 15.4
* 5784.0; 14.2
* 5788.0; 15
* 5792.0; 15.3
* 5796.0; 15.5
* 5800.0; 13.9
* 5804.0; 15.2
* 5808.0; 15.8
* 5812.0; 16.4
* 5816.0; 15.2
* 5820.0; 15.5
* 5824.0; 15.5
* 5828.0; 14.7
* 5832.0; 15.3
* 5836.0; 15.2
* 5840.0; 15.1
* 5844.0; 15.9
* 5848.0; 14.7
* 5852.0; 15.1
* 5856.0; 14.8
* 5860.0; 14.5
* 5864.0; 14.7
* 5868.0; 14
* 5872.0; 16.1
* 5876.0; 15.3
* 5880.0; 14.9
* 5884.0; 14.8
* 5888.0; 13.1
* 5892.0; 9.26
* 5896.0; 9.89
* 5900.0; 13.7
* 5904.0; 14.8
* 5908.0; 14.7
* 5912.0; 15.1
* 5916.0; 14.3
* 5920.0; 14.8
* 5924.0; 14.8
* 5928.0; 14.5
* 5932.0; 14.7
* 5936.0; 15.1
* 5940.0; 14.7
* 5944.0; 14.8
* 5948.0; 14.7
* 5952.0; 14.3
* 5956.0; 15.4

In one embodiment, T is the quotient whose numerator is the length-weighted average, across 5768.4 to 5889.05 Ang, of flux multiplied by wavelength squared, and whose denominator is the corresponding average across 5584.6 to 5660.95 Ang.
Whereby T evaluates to 1.1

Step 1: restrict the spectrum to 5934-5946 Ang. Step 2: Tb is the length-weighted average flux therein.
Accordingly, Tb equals 14.9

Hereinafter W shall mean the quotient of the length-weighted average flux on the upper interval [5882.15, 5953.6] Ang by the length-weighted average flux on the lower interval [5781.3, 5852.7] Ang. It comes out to 0.92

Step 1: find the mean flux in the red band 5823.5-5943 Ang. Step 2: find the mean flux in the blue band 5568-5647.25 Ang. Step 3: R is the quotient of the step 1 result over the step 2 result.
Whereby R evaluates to 1.01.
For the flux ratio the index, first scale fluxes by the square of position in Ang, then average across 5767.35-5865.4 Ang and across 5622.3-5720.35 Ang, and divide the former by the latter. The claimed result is 1.1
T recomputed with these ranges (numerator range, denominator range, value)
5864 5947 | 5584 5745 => 1.06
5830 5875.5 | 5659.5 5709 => 1.09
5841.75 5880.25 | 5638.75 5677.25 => 1.10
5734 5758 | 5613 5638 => 1.06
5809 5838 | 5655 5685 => 1.10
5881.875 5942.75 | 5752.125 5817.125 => 0.97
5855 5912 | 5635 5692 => 1.02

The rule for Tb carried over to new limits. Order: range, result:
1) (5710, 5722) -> 14.3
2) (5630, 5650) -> 14.8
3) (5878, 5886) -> 14.9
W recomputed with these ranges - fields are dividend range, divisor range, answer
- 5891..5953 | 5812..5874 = 0.93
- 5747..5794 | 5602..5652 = 1.01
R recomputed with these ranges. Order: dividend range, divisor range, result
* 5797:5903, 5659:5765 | 0.99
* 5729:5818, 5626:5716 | 1.03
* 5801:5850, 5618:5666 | 1.05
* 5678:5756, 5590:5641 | 1.01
